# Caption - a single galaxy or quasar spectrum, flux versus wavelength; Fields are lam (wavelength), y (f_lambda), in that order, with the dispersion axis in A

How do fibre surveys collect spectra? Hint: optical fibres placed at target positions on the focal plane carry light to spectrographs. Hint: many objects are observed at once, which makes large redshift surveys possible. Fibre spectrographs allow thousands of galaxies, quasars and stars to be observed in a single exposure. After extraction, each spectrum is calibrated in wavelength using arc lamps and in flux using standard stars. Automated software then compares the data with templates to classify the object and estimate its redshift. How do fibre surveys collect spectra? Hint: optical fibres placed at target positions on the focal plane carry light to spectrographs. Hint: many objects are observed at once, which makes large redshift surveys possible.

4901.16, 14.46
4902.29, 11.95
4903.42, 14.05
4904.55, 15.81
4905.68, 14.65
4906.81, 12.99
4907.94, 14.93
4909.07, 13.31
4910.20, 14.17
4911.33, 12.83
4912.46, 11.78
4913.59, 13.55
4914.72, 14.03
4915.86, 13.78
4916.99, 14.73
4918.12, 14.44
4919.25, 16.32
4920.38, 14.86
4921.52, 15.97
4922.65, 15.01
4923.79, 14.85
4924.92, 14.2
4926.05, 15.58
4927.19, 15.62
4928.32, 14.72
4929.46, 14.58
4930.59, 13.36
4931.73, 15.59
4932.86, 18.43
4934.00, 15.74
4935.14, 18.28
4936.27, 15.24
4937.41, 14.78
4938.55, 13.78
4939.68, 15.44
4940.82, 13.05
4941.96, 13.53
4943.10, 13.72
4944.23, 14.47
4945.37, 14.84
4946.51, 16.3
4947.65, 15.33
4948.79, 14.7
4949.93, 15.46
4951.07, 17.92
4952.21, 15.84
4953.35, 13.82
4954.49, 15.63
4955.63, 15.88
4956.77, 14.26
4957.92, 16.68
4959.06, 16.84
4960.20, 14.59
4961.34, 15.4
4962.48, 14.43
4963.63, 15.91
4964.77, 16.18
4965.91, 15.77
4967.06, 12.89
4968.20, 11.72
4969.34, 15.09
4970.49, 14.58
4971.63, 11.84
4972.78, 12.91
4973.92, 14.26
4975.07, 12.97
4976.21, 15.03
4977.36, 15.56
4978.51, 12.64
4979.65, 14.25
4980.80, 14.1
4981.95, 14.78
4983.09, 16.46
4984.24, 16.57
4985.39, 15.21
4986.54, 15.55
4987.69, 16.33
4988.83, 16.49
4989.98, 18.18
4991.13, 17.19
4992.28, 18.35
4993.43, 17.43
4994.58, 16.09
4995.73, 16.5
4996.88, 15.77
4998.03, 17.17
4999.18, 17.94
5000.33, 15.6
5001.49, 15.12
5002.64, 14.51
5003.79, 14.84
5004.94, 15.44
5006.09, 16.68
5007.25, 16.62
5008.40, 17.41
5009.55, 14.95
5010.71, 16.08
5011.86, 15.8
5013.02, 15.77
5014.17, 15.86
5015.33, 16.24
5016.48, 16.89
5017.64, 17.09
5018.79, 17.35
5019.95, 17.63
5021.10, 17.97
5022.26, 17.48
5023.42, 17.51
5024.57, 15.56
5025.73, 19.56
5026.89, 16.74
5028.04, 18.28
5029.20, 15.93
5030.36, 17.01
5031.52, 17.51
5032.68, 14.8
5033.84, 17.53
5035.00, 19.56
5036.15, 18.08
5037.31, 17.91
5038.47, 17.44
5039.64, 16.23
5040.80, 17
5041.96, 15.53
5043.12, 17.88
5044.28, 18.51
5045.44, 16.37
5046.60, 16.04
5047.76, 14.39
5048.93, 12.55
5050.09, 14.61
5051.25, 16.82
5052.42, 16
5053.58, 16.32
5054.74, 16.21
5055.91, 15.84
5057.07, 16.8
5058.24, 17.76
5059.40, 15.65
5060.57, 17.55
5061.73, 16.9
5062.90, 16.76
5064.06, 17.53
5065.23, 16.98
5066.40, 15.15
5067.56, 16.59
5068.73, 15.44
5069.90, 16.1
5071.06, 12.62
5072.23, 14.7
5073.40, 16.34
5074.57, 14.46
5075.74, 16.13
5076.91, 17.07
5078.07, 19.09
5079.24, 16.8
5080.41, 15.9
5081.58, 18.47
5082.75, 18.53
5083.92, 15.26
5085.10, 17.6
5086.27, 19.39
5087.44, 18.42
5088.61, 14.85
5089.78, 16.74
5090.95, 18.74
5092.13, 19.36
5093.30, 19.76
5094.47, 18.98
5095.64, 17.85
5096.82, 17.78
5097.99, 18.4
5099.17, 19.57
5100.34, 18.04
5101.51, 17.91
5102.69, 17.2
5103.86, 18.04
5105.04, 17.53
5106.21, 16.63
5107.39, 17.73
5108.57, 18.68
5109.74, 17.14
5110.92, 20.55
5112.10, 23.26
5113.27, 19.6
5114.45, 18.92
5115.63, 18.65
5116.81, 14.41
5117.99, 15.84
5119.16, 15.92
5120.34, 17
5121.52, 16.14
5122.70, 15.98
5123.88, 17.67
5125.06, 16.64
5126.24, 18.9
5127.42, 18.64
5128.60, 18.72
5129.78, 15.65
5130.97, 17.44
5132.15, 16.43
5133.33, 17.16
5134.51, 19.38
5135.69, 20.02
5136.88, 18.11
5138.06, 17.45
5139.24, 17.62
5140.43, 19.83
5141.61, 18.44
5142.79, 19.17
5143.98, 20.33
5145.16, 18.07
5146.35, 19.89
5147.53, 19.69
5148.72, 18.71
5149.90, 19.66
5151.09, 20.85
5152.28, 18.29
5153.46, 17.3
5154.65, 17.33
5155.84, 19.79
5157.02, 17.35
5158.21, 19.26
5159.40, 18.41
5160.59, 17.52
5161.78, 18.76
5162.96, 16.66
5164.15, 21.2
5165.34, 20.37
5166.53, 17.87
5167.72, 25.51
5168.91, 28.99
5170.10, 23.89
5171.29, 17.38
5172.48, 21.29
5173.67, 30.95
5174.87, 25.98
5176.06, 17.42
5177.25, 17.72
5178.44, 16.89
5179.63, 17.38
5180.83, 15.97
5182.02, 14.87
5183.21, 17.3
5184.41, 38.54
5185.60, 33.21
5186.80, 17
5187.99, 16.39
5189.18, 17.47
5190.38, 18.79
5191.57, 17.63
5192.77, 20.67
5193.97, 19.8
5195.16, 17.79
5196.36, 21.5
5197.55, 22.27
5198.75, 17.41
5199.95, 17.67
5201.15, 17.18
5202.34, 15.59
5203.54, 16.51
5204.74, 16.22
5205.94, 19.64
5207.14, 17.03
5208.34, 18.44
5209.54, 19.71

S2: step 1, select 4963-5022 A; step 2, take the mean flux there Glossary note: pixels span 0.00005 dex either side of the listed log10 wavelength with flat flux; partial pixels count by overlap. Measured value 15.7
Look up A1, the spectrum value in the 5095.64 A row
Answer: 17.85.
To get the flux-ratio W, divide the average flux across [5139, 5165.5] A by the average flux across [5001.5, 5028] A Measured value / 1.1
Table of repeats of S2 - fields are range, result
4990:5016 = 16.3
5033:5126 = 17.1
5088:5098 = 18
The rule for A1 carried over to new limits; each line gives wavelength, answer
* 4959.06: 16.84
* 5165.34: 20.37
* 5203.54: 16.51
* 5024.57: 15.56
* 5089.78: 16.74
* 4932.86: 18.43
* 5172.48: 21.29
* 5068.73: 15.44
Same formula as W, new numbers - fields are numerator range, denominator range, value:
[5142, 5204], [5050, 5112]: 1.16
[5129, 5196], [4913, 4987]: 1.32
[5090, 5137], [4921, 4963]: 1.18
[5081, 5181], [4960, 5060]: 1.17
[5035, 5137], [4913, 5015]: 1.12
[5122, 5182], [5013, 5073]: 1.15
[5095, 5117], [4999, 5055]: 1.11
